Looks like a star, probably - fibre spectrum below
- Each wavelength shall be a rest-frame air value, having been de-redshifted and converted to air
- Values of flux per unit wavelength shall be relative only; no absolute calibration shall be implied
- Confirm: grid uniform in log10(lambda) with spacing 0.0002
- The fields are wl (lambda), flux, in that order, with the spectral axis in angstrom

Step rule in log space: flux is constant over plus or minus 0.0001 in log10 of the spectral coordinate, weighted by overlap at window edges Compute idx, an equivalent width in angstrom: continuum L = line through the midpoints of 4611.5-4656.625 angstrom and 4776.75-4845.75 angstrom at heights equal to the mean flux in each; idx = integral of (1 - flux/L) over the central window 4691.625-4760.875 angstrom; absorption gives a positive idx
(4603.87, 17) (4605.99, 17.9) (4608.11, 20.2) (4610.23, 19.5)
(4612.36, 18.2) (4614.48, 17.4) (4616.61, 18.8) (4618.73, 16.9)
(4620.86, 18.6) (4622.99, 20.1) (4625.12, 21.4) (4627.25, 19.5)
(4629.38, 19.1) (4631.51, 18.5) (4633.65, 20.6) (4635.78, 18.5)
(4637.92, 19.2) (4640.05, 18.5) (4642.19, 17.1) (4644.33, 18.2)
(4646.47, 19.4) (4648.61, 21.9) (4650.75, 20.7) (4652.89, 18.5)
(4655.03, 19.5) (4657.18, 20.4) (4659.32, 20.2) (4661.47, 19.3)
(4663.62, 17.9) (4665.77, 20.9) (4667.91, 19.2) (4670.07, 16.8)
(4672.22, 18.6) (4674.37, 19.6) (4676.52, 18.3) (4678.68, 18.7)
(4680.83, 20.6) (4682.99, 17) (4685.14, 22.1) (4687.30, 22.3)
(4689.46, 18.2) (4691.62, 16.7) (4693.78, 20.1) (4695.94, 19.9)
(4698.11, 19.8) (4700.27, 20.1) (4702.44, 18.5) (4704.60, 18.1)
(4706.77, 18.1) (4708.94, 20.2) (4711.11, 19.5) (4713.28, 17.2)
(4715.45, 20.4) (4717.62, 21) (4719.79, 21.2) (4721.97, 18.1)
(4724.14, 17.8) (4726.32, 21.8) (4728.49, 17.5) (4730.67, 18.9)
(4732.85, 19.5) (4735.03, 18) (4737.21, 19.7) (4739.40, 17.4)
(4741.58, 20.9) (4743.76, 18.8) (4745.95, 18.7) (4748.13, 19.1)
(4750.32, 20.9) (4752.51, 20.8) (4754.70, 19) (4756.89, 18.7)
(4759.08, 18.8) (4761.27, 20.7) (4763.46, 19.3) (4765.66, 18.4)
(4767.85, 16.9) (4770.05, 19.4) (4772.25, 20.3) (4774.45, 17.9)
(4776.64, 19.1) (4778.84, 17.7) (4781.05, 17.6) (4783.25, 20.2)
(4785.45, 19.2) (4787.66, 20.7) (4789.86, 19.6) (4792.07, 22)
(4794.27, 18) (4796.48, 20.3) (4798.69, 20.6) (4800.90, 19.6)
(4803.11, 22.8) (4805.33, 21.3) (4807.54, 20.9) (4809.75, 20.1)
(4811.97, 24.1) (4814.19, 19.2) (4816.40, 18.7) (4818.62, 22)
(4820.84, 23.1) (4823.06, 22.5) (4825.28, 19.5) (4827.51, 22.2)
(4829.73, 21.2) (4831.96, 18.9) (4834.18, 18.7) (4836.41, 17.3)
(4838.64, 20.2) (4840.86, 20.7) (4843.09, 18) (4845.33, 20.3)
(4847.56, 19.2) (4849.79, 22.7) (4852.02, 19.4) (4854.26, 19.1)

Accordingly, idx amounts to 1.4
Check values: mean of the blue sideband 19.1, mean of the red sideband 20.2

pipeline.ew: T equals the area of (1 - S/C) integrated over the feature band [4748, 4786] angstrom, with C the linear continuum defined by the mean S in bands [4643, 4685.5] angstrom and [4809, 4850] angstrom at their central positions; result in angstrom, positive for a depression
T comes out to 1.68 angstrom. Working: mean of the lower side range 19.3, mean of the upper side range 20.4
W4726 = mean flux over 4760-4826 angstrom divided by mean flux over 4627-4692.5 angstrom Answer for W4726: 1.0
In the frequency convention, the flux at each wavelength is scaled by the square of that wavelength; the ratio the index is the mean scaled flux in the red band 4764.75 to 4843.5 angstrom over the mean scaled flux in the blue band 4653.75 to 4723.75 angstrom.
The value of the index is 1.09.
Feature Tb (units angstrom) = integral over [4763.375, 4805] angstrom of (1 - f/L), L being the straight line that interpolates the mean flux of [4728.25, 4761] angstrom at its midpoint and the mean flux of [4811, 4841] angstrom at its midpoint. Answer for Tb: 0.8 angstrom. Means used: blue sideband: 19.2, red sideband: 20.6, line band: 19.5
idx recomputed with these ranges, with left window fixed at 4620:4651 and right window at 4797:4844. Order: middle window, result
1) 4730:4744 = 0.7 angstrom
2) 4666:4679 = 0.6 angstrom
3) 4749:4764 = 0.3 angstrom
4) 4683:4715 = 0.8 angstrom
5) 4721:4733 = 0.6 angstrom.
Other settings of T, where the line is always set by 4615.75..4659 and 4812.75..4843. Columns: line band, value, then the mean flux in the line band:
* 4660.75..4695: 0.6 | 19.1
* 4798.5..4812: -0.7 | 21.2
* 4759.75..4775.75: 0.8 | 19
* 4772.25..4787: 0.9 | 18.8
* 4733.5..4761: 0.8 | 19.3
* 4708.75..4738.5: 0.7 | 19.3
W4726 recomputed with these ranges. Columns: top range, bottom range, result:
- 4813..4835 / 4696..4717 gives 1.08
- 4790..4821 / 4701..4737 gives 1.09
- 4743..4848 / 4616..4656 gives 1.03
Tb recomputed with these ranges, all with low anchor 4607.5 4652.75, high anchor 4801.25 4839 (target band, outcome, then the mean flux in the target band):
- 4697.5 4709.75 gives 0.41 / 19.1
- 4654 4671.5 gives 0.13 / 19.3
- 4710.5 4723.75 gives 0.26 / 19.5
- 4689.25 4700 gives 0.32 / 19.1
